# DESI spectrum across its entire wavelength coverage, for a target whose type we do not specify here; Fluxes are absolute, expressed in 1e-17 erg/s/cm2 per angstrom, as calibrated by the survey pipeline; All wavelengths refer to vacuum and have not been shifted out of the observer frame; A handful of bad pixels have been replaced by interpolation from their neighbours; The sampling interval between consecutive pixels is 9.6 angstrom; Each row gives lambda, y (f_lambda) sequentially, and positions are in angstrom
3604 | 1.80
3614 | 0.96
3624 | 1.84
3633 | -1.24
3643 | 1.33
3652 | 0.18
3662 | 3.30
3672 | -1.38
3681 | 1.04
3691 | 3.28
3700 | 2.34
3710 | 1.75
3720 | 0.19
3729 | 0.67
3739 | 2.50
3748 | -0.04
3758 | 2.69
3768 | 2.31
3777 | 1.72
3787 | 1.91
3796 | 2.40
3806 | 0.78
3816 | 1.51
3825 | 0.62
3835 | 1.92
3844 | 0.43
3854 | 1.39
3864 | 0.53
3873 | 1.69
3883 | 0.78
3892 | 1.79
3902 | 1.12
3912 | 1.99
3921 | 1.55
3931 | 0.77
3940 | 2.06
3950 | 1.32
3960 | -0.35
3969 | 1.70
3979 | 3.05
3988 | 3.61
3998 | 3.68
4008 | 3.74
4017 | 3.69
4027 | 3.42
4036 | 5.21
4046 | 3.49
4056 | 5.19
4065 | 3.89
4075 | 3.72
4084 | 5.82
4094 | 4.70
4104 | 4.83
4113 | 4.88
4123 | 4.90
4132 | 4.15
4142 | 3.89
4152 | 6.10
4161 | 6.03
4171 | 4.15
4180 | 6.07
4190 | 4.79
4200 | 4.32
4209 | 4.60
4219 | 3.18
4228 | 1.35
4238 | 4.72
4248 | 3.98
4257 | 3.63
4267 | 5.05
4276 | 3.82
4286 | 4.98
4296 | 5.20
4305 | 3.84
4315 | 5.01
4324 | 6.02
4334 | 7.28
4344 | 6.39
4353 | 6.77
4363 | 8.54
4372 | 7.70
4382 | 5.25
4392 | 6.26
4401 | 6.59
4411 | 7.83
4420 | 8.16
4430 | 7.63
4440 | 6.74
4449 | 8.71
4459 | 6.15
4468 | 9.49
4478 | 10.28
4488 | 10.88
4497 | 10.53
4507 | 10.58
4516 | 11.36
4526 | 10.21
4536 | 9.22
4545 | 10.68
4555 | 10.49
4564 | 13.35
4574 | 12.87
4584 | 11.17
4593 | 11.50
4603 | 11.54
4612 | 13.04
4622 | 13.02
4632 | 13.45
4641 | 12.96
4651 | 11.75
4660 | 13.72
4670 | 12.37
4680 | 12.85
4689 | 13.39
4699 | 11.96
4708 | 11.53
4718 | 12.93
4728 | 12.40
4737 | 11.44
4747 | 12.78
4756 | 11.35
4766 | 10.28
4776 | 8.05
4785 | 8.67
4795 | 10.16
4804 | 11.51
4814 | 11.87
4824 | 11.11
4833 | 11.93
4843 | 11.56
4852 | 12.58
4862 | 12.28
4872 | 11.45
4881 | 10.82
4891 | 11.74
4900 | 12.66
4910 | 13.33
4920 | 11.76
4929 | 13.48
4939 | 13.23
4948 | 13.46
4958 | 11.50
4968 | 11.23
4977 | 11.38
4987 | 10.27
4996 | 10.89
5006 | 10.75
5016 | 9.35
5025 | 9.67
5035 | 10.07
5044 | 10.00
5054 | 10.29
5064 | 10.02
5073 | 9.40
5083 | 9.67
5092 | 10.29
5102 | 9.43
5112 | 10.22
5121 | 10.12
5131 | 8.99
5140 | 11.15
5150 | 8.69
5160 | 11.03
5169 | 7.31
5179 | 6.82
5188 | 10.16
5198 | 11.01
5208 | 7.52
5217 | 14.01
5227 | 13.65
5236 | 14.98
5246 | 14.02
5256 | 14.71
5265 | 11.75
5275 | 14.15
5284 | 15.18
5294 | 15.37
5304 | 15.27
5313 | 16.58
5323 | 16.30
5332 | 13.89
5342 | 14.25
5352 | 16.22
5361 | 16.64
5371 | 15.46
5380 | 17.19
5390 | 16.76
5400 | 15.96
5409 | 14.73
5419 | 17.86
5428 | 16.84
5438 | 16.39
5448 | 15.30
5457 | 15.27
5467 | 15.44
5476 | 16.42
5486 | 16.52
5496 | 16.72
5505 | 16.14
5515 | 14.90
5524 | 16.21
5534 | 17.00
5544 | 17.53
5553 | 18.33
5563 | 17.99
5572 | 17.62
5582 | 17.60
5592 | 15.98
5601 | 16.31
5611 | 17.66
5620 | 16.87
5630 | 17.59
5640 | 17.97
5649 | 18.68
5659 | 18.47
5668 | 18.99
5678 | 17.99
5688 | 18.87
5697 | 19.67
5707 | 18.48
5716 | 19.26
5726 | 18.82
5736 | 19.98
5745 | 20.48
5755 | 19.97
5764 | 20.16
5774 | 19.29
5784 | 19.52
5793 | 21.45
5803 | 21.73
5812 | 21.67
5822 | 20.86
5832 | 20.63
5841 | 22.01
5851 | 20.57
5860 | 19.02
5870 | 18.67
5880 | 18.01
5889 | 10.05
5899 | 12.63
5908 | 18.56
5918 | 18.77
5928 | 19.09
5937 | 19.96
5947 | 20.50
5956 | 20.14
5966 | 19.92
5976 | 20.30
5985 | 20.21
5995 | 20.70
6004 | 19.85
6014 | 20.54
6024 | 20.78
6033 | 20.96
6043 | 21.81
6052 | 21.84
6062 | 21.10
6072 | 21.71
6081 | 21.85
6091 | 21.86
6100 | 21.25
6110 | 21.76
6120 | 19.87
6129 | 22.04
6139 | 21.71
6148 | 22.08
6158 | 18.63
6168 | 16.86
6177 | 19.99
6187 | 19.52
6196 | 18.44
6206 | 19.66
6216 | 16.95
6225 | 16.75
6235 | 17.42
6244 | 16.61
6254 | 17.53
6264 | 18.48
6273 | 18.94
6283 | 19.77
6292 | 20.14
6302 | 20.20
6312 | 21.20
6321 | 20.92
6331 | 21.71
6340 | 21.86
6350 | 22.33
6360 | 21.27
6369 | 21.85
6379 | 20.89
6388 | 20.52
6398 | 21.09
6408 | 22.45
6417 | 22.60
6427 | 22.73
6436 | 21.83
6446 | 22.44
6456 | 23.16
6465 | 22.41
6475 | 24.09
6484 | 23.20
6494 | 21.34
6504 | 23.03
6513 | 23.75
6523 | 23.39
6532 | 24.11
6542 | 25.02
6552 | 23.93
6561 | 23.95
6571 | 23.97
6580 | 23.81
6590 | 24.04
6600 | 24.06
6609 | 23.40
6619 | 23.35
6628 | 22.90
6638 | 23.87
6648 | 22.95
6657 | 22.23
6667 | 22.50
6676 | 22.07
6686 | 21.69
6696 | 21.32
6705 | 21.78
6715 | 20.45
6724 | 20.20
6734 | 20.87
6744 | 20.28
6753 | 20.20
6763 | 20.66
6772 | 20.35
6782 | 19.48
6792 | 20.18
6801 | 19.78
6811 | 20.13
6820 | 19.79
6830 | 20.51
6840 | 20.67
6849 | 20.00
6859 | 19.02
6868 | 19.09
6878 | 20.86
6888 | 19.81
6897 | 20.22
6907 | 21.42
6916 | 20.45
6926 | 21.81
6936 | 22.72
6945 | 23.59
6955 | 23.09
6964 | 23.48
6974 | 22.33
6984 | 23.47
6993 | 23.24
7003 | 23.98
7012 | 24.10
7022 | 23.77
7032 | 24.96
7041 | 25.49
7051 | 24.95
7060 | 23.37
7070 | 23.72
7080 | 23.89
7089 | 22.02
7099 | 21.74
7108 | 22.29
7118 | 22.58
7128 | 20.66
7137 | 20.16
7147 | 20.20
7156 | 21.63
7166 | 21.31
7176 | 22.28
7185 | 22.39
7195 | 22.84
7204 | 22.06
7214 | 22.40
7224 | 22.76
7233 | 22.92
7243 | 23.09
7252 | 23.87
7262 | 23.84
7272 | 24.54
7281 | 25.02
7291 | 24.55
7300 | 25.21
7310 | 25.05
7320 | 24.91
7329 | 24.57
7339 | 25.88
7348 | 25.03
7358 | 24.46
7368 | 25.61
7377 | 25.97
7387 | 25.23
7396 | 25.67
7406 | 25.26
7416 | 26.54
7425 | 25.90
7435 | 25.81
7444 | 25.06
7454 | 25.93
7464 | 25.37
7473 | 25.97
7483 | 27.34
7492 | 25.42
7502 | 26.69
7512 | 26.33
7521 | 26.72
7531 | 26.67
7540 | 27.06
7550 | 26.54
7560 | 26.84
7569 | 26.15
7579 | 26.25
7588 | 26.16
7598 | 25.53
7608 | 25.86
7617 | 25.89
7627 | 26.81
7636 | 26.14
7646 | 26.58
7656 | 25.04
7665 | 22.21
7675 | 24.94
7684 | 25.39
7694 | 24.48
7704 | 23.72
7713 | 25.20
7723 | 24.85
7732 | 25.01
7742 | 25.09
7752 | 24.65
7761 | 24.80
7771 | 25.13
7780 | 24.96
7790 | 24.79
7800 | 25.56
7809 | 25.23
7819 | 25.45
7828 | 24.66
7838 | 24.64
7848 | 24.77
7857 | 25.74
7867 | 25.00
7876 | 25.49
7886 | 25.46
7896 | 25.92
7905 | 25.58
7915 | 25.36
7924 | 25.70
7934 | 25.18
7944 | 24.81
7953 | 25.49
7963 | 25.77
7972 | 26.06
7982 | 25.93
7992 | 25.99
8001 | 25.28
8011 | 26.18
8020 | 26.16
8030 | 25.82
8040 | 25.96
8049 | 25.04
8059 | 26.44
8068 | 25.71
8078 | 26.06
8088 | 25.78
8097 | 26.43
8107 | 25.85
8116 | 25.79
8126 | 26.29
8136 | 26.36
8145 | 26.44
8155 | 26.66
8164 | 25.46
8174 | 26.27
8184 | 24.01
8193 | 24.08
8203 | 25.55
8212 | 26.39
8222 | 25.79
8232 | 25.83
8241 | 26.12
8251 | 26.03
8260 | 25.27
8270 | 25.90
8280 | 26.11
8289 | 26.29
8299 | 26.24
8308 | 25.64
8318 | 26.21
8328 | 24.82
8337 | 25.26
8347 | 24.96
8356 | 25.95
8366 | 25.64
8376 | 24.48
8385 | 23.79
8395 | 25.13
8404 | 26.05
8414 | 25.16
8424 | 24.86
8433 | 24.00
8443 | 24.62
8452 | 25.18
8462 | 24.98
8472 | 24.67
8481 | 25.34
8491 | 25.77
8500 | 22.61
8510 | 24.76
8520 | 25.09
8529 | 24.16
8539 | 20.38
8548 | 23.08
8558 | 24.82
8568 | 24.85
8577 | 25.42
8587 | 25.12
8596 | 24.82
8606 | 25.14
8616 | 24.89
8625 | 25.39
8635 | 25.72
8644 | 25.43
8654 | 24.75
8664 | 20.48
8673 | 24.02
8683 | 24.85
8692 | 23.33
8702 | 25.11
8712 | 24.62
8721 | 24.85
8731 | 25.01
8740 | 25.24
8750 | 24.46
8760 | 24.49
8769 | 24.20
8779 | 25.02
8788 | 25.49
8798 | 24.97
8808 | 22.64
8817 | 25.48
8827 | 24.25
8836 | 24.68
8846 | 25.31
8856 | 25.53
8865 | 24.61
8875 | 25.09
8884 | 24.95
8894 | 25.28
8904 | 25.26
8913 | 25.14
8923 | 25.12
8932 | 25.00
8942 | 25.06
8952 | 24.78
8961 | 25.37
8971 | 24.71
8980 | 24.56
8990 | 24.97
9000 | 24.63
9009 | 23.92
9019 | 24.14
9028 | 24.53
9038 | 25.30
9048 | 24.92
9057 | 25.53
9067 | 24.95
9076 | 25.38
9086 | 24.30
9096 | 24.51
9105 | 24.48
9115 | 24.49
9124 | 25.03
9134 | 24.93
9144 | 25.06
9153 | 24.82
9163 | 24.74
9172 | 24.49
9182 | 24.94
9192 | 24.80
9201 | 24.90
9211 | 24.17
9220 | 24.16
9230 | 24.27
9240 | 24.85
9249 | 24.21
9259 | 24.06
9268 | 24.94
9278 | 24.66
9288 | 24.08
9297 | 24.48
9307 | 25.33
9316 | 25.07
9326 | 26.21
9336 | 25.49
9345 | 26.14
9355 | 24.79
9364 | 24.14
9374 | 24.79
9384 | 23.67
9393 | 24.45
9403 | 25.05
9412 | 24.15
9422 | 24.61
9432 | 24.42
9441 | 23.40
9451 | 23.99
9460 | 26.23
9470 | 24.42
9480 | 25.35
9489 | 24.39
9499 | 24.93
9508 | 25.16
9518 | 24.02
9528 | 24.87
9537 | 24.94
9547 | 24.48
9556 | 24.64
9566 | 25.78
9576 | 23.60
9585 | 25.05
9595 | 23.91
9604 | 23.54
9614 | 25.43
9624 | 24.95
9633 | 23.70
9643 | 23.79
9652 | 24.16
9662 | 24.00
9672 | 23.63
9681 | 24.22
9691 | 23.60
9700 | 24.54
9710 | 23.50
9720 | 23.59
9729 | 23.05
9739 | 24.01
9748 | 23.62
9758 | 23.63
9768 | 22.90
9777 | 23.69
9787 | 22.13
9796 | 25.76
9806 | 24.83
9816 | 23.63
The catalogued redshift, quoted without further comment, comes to 0.00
